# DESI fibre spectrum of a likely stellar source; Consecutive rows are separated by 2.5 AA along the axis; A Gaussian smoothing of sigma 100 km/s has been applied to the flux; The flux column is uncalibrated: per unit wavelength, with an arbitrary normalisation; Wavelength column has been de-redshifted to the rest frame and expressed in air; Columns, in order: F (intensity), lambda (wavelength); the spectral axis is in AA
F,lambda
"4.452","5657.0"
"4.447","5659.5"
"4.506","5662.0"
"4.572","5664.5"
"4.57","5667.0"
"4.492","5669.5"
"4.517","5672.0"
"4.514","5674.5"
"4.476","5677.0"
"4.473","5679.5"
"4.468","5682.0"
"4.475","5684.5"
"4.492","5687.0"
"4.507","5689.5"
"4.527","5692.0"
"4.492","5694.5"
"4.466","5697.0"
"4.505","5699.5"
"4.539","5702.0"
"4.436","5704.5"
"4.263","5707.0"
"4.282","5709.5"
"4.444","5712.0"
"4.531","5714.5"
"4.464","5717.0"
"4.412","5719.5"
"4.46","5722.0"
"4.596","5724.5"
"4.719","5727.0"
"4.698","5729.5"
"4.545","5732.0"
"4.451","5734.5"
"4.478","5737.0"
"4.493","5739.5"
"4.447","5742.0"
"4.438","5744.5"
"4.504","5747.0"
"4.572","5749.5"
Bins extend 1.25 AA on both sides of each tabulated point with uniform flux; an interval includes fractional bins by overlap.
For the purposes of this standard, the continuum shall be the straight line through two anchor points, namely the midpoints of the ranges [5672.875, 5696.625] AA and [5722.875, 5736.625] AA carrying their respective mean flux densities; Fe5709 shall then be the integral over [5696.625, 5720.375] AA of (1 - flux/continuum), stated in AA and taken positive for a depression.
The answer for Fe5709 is 0.6 AA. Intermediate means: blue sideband 4.49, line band 4.43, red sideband 4.59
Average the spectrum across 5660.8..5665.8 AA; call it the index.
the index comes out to 4.54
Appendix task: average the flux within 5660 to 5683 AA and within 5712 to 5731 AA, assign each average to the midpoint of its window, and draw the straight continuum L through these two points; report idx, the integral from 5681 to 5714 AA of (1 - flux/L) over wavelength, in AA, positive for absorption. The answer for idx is 0.53 AA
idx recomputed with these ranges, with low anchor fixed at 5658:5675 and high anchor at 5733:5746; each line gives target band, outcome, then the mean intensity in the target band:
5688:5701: 0.0 AA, 4.5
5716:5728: -0.1 AA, 4.53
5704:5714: 0.3 AA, 4.36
